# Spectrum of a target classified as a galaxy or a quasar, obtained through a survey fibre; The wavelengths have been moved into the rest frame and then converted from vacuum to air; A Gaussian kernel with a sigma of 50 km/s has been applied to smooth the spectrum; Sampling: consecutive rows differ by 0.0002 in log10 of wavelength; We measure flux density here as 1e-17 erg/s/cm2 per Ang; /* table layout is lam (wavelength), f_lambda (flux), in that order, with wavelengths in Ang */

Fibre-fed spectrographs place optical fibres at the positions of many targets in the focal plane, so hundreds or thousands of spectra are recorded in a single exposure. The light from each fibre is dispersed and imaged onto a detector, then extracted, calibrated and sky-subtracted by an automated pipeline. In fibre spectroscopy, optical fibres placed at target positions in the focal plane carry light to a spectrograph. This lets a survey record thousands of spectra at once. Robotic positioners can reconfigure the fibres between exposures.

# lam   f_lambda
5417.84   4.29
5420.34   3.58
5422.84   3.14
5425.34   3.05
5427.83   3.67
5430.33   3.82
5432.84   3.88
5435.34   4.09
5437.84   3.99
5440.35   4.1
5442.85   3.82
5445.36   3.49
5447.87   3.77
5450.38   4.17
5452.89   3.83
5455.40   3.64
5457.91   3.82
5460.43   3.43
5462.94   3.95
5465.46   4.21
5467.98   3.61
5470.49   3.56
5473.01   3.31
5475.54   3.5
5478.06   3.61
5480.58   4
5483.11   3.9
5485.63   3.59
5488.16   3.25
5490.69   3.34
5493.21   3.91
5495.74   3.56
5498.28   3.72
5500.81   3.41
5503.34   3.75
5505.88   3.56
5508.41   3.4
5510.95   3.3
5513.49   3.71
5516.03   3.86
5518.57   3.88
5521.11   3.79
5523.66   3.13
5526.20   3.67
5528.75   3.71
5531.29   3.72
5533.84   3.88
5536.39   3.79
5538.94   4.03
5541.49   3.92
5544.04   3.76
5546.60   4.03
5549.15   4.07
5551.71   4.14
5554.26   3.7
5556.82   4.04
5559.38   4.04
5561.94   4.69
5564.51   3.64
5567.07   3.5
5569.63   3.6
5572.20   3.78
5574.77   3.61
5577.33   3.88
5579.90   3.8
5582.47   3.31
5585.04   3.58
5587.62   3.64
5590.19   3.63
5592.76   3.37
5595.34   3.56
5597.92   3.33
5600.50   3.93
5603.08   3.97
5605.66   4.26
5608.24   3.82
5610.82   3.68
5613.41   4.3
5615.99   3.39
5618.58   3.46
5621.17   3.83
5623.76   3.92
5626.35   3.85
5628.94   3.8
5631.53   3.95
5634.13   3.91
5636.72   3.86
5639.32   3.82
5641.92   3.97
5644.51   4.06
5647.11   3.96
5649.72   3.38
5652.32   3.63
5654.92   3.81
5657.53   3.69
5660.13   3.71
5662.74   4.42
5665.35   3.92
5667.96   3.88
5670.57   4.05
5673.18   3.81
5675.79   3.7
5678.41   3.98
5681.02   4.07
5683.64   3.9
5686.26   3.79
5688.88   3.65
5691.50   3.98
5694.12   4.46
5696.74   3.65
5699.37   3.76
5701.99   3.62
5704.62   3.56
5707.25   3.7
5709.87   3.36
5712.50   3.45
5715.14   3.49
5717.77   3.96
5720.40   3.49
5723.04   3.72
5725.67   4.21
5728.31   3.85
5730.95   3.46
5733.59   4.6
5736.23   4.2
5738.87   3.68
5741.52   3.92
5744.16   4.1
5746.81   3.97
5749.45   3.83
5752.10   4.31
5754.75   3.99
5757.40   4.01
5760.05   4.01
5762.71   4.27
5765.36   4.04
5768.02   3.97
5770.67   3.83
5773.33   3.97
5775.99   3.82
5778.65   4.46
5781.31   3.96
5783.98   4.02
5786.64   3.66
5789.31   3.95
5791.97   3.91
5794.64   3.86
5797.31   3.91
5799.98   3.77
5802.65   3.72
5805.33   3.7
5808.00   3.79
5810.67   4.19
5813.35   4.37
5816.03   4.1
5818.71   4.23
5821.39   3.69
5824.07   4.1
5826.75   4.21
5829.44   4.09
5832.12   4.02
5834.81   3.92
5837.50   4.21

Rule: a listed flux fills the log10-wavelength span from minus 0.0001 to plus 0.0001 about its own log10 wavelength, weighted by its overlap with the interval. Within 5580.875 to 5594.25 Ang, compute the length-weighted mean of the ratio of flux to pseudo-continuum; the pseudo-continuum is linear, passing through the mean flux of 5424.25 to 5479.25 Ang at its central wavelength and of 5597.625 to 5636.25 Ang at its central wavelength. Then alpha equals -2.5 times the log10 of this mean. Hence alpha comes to 0.09 mag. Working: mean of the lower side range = 3.74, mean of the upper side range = 3.84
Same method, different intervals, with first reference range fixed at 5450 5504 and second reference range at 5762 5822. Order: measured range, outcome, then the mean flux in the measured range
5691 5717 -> 0.05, 3.7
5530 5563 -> -0.07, 3.98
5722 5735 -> -0.02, 3.98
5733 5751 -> -0.03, 4.02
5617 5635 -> 0.00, 3.81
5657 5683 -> -0.02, 3.93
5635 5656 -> 0.00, 3.81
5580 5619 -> 0.03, 3.69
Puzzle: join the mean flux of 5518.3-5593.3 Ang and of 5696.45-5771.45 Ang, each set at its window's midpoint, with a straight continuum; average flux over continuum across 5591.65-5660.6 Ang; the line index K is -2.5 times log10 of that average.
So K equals 0.01 mag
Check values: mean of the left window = 3.78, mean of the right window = 3.87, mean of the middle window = 3.79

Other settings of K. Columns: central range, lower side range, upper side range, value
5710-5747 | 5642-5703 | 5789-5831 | 0.02 mag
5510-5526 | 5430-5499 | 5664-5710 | 0.04 mag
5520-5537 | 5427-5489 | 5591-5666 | 0.03 mag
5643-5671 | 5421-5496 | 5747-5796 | 0.01 mag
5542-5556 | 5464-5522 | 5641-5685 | -0.06 mag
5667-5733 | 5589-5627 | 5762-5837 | 0.02 mag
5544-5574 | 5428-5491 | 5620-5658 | -0.03 mag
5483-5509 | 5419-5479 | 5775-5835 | 0.05 mag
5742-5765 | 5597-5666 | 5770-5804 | -0.04 mag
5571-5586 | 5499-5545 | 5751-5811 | 0.02 mag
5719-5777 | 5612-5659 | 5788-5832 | -0.01 mag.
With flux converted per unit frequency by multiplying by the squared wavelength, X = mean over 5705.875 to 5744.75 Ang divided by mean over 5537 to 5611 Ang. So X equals 1.1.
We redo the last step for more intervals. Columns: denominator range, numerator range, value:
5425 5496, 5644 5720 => 1.10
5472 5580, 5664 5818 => 1.13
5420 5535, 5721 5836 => 1.21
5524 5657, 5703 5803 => 1.09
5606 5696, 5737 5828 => 1.08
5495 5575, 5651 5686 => 1.08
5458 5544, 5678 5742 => 1.12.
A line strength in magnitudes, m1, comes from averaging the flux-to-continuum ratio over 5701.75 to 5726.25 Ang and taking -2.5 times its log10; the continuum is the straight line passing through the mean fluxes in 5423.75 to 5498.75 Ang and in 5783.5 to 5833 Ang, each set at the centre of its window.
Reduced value 0.07 mag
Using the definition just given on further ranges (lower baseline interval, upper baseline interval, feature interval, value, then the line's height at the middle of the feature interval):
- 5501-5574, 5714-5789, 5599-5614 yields -0.04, 3.84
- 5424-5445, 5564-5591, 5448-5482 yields 0.00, 3.75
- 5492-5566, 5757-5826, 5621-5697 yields 0.00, 3.88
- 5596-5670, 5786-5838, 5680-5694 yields -0.01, 3.88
